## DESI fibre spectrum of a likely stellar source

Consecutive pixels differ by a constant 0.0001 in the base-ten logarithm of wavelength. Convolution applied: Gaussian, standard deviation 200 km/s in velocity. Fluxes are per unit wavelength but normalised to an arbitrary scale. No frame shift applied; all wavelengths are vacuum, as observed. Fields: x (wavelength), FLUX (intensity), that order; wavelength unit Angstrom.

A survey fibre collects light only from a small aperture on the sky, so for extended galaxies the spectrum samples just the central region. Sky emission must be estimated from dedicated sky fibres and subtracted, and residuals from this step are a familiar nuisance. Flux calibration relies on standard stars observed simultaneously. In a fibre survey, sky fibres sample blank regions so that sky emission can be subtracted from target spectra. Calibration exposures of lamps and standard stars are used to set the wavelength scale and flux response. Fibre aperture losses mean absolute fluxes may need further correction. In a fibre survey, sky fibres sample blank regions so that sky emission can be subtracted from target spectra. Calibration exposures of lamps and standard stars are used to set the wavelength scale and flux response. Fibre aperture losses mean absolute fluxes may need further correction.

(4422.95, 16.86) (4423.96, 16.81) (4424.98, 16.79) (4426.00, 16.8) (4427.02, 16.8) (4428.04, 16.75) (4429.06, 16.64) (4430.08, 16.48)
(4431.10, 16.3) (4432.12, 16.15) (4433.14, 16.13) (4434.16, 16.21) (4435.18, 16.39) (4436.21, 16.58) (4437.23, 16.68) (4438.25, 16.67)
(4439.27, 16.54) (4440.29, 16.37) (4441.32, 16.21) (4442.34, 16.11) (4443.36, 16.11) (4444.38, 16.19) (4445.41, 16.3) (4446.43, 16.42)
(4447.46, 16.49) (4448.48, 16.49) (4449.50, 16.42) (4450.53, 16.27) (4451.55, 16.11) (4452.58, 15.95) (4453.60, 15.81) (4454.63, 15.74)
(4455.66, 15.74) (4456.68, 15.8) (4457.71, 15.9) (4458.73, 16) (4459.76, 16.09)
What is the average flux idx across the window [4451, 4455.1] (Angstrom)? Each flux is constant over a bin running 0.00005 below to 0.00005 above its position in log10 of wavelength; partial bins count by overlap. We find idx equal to 15.9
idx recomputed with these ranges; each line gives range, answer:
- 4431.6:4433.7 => 16.2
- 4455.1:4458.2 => 15.8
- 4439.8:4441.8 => 16.2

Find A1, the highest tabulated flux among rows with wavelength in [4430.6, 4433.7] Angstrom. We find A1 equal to 16.3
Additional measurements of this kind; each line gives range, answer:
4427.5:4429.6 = 16.75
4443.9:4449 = 16.49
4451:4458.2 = 16.11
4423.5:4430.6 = 16.81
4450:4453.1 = 16.27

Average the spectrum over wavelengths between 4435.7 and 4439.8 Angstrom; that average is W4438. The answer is 16.6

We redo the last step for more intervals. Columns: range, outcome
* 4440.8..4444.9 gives 16.1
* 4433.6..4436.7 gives 16.4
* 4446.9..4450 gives 16.5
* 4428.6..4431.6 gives 16.5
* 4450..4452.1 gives 16.1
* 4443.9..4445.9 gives 16.2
